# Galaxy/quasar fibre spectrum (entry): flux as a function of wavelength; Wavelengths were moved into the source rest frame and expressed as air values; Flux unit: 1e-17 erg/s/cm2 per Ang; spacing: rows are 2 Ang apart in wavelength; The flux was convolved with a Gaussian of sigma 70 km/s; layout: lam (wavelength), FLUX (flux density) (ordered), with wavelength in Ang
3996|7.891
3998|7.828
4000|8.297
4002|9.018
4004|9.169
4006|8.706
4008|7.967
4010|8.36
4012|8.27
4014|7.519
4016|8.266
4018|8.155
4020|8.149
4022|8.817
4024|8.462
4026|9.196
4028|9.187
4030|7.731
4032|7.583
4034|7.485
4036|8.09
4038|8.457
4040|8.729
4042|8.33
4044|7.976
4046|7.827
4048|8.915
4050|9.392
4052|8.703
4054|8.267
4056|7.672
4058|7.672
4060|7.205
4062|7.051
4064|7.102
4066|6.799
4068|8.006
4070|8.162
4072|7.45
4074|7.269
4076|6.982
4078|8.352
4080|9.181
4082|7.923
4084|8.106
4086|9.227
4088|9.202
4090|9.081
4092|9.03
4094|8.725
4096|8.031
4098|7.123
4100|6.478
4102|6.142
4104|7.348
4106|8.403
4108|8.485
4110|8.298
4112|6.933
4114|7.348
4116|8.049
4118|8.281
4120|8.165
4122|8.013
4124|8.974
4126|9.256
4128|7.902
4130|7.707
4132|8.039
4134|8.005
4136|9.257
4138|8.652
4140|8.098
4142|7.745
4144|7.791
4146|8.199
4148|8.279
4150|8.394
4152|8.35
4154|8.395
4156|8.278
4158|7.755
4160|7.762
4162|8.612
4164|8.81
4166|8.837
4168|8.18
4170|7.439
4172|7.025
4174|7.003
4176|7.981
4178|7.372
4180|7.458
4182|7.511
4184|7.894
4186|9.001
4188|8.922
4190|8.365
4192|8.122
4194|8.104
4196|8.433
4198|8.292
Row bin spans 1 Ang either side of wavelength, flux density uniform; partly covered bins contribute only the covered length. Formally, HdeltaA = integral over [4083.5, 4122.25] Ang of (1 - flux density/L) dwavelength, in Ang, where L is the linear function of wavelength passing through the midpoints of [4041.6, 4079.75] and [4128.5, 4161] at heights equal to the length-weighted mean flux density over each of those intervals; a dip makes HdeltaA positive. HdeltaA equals 0.0 Ang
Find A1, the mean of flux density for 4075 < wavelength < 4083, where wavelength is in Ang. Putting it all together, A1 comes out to 8.11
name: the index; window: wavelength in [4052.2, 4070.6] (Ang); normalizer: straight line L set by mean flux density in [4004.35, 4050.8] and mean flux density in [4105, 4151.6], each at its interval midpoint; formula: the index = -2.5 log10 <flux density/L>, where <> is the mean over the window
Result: 0.10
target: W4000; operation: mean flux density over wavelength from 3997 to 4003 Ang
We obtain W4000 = 8.38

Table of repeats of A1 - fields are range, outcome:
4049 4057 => 8.51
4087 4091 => 9.14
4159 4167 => 8.51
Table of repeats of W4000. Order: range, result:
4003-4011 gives 8.55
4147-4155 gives 8.35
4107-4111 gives 8.39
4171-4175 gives 7.01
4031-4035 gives 7.53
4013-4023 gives 8.18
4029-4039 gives 7.87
